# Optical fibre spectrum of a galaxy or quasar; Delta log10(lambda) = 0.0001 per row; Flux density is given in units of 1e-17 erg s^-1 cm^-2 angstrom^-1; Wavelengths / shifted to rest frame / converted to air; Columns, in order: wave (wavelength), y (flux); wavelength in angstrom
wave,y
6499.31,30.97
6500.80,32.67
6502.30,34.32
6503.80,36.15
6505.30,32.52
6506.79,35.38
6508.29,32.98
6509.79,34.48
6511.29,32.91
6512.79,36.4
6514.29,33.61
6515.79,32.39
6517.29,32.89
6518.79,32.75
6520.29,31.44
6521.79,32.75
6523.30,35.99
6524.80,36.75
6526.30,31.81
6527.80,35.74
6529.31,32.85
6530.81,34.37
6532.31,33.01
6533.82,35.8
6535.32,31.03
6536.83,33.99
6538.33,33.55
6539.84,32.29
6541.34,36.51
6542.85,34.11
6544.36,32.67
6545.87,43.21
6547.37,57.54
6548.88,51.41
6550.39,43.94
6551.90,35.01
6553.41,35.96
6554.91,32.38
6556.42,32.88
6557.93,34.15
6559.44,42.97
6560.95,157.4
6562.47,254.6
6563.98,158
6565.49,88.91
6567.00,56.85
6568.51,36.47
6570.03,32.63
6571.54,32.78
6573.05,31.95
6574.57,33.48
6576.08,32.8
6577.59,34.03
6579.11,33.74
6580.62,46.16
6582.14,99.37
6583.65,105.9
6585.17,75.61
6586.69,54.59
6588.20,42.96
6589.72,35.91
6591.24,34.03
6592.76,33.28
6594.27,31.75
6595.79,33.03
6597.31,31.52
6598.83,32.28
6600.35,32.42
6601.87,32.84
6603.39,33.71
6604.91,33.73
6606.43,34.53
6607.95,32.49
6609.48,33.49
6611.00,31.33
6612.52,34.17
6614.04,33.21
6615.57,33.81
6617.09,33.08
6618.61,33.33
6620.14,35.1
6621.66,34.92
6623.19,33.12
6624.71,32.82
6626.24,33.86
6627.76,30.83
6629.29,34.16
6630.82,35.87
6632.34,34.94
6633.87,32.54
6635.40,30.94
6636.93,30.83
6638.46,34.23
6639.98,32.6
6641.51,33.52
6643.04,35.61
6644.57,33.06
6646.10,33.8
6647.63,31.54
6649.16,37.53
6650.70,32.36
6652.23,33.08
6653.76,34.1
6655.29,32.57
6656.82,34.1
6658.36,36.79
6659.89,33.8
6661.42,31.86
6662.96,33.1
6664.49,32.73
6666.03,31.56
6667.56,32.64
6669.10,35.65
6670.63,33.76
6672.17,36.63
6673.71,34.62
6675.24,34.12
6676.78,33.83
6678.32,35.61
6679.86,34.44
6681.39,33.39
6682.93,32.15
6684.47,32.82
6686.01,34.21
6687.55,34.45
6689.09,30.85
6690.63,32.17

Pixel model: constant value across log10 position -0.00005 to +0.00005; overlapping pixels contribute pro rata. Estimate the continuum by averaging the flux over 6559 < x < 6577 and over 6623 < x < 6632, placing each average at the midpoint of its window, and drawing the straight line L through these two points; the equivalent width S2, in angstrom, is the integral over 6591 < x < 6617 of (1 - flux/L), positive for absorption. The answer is 9.2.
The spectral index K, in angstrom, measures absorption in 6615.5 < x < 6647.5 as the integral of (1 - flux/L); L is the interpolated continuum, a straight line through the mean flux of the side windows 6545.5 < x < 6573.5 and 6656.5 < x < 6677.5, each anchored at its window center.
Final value 8.1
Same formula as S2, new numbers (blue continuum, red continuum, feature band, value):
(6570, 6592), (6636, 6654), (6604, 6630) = 4.37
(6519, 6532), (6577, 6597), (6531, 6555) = 0.59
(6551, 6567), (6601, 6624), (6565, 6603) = 9.83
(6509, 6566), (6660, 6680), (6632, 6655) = 2.24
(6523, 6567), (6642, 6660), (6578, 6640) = 5.57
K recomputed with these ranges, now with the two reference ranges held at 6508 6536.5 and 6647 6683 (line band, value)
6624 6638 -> 0.3 angstrom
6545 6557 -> -2.8 angstrom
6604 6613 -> 0.1 angstrom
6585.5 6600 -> -1.7 angstrom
